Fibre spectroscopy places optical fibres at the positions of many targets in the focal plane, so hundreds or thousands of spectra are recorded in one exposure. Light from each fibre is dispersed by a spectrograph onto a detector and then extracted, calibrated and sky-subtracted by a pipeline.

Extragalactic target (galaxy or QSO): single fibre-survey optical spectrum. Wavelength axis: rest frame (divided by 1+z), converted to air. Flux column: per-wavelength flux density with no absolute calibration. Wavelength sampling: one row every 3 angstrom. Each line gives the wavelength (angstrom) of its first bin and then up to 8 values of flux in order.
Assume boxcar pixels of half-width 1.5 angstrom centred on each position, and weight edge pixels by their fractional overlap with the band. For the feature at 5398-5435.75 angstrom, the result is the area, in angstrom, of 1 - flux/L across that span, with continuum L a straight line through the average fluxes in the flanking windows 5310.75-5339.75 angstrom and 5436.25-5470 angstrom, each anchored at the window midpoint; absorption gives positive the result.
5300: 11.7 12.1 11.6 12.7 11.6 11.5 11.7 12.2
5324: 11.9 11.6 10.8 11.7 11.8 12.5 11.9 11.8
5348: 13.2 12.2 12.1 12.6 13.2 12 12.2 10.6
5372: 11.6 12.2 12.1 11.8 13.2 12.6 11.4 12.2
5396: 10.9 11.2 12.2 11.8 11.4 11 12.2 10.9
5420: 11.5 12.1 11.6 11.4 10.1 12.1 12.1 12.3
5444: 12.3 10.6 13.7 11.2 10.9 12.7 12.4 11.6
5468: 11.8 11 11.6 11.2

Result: 1.24 angstrom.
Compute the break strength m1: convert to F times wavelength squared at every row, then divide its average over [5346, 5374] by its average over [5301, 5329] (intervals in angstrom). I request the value 1.0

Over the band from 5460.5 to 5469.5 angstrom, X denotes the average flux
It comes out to 11.9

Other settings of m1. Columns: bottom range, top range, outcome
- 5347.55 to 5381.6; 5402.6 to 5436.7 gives 0.97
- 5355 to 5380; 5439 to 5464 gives 1.03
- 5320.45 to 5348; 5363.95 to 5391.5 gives 1.03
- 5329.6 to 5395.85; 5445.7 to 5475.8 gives 1.01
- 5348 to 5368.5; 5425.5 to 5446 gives 0.97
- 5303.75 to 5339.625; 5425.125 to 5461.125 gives 1.04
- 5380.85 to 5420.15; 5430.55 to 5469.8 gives 1.03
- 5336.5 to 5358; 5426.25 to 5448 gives 0.97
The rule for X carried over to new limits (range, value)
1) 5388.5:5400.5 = 11.4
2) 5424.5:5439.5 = 11.5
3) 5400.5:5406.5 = 12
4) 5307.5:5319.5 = 11.9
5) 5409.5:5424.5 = 11.5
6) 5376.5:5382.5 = 12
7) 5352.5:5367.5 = 12.4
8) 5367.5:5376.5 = 11.5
